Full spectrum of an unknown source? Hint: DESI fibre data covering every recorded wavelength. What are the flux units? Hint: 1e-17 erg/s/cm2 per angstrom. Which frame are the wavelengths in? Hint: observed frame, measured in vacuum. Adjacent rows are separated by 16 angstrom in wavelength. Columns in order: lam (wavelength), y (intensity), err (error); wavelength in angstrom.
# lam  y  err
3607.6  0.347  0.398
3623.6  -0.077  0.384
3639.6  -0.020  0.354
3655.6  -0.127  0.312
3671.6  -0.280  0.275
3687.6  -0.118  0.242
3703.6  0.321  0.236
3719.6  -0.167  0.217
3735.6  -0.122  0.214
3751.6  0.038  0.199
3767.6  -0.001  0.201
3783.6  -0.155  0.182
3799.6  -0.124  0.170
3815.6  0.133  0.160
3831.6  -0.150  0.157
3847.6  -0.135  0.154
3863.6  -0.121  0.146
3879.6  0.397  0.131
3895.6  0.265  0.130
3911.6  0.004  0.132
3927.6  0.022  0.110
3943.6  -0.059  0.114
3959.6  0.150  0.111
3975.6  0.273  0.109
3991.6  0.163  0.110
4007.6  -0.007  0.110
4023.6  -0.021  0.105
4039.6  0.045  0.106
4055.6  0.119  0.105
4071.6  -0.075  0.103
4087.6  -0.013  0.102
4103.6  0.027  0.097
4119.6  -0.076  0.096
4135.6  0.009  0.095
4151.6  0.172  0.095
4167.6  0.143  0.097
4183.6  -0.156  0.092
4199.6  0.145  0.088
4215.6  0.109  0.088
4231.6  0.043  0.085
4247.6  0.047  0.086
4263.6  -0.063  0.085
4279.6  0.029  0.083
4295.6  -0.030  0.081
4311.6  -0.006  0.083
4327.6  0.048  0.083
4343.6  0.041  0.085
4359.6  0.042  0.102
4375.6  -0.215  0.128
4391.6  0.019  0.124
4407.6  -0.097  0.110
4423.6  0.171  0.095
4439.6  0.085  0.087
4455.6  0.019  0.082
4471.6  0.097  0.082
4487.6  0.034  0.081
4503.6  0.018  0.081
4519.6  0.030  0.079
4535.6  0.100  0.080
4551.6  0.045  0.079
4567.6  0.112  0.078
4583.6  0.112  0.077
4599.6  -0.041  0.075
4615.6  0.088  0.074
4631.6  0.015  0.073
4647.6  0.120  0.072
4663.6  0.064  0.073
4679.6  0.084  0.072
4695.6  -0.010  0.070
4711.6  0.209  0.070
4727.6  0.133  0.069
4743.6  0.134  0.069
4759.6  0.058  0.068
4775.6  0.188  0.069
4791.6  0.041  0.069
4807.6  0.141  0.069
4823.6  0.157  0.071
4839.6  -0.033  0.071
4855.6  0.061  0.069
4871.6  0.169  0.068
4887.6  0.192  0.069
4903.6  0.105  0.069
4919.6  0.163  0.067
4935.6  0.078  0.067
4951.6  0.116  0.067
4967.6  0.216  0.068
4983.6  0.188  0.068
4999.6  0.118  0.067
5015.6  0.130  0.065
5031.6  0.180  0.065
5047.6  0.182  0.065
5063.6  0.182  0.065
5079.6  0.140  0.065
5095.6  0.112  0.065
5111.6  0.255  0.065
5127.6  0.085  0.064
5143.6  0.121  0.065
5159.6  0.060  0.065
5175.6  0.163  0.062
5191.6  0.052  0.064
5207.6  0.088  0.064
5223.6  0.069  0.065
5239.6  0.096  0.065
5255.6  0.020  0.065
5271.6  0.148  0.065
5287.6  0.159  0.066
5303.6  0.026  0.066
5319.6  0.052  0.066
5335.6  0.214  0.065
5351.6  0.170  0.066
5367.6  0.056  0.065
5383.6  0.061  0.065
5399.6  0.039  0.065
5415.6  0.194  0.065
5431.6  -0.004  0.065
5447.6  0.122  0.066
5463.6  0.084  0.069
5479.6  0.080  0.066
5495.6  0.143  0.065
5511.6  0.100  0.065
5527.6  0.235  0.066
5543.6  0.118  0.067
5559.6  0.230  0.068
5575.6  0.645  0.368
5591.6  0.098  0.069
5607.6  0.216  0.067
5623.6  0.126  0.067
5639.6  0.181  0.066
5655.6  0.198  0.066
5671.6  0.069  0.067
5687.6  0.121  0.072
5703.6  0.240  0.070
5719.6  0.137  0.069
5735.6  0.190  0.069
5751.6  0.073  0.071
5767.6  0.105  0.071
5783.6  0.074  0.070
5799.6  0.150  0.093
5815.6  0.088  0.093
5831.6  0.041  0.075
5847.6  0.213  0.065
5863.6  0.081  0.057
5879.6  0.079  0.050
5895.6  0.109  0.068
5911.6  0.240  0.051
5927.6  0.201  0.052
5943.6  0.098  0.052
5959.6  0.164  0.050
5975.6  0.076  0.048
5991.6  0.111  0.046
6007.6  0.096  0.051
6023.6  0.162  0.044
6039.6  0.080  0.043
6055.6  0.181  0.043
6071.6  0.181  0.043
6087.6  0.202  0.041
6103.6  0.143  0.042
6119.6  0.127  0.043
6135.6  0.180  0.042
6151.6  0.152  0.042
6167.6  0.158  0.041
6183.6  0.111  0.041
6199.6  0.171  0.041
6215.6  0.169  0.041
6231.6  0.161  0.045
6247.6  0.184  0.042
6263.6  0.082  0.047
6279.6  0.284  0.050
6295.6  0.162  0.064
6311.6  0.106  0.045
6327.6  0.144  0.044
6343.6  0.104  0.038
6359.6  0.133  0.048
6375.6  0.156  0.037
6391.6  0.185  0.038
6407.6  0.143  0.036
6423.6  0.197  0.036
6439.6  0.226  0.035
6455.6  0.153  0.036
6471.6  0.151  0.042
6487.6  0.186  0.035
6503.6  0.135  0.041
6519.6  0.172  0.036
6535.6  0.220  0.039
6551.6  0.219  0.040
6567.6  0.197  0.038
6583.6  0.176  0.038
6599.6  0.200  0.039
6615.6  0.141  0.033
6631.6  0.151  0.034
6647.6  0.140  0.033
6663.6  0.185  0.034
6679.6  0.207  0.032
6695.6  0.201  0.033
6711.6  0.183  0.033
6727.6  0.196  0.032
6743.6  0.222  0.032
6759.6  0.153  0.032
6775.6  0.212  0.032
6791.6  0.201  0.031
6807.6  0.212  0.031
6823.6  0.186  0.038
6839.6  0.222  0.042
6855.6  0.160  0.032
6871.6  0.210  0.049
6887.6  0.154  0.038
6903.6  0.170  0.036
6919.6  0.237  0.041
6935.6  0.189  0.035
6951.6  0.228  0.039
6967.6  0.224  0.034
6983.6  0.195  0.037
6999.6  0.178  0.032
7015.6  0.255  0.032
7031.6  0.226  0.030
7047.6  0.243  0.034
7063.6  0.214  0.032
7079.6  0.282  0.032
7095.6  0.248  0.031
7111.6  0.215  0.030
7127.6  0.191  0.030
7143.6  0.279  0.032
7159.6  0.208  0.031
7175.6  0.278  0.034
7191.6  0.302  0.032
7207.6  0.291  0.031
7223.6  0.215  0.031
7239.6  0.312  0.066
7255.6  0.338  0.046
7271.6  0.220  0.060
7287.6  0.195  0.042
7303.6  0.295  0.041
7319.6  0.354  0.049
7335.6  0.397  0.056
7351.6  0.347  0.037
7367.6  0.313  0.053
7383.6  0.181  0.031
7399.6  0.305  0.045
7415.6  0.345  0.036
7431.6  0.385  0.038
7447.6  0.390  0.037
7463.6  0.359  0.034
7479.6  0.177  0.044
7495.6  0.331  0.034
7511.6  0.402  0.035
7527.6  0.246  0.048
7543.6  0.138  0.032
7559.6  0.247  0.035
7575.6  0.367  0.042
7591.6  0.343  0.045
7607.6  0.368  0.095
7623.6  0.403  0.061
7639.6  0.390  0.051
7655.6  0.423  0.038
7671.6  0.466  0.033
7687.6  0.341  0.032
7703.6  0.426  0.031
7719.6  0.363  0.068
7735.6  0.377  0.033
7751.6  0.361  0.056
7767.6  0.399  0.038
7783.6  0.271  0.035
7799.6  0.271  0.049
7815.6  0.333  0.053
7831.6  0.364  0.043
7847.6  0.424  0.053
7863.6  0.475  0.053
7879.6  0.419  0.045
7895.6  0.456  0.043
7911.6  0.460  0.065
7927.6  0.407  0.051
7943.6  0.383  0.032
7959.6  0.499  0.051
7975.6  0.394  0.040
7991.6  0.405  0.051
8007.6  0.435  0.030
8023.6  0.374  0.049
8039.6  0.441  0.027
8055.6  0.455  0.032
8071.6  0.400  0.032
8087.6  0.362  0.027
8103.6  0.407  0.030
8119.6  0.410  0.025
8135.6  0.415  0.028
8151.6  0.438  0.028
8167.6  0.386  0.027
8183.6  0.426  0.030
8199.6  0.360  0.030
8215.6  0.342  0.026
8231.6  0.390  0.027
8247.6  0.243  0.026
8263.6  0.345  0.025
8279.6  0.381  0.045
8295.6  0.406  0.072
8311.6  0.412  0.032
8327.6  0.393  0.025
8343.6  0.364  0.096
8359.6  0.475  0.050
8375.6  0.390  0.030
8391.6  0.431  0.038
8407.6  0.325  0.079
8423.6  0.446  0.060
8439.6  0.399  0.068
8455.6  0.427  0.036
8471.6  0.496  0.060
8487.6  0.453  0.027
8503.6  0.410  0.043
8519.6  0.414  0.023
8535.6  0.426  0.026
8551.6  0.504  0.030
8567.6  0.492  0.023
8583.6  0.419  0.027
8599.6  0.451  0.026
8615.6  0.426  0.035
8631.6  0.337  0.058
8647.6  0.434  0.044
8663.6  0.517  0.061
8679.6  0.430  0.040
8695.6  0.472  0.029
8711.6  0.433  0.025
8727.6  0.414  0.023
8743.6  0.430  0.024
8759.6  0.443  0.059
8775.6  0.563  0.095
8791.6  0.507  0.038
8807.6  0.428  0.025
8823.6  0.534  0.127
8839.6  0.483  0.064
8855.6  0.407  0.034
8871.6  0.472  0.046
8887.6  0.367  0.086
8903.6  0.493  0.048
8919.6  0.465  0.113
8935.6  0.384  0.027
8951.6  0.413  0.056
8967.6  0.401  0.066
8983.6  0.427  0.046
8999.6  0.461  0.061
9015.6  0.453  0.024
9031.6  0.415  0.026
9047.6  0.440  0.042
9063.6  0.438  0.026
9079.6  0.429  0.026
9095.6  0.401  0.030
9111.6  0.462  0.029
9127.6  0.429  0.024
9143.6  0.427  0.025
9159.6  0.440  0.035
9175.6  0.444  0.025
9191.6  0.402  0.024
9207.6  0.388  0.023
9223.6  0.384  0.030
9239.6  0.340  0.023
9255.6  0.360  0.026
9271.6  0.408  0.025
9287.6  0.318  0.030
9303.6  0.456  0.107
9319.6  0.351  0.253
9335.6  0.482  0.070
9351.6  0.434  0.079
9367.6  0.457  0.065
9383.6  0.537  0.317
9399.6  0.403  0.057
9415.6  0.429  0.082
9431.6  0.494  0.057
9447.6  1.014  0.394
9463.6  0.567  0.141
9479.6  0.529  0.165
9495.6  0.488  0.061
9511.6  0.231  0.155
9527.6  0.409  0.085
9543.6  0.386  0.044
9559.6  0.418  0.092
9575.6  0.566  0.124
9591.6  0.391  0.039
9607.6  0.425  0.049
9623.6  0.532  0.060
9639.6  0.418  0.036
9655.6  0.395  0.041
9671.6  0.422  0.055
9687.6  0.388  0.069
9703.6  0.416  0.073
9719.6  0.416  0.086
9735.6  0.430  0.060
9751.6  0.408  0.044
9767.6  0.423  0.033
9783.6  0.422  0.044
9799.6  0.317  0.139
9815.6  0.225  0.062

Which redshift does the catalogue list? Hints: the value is 0.900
